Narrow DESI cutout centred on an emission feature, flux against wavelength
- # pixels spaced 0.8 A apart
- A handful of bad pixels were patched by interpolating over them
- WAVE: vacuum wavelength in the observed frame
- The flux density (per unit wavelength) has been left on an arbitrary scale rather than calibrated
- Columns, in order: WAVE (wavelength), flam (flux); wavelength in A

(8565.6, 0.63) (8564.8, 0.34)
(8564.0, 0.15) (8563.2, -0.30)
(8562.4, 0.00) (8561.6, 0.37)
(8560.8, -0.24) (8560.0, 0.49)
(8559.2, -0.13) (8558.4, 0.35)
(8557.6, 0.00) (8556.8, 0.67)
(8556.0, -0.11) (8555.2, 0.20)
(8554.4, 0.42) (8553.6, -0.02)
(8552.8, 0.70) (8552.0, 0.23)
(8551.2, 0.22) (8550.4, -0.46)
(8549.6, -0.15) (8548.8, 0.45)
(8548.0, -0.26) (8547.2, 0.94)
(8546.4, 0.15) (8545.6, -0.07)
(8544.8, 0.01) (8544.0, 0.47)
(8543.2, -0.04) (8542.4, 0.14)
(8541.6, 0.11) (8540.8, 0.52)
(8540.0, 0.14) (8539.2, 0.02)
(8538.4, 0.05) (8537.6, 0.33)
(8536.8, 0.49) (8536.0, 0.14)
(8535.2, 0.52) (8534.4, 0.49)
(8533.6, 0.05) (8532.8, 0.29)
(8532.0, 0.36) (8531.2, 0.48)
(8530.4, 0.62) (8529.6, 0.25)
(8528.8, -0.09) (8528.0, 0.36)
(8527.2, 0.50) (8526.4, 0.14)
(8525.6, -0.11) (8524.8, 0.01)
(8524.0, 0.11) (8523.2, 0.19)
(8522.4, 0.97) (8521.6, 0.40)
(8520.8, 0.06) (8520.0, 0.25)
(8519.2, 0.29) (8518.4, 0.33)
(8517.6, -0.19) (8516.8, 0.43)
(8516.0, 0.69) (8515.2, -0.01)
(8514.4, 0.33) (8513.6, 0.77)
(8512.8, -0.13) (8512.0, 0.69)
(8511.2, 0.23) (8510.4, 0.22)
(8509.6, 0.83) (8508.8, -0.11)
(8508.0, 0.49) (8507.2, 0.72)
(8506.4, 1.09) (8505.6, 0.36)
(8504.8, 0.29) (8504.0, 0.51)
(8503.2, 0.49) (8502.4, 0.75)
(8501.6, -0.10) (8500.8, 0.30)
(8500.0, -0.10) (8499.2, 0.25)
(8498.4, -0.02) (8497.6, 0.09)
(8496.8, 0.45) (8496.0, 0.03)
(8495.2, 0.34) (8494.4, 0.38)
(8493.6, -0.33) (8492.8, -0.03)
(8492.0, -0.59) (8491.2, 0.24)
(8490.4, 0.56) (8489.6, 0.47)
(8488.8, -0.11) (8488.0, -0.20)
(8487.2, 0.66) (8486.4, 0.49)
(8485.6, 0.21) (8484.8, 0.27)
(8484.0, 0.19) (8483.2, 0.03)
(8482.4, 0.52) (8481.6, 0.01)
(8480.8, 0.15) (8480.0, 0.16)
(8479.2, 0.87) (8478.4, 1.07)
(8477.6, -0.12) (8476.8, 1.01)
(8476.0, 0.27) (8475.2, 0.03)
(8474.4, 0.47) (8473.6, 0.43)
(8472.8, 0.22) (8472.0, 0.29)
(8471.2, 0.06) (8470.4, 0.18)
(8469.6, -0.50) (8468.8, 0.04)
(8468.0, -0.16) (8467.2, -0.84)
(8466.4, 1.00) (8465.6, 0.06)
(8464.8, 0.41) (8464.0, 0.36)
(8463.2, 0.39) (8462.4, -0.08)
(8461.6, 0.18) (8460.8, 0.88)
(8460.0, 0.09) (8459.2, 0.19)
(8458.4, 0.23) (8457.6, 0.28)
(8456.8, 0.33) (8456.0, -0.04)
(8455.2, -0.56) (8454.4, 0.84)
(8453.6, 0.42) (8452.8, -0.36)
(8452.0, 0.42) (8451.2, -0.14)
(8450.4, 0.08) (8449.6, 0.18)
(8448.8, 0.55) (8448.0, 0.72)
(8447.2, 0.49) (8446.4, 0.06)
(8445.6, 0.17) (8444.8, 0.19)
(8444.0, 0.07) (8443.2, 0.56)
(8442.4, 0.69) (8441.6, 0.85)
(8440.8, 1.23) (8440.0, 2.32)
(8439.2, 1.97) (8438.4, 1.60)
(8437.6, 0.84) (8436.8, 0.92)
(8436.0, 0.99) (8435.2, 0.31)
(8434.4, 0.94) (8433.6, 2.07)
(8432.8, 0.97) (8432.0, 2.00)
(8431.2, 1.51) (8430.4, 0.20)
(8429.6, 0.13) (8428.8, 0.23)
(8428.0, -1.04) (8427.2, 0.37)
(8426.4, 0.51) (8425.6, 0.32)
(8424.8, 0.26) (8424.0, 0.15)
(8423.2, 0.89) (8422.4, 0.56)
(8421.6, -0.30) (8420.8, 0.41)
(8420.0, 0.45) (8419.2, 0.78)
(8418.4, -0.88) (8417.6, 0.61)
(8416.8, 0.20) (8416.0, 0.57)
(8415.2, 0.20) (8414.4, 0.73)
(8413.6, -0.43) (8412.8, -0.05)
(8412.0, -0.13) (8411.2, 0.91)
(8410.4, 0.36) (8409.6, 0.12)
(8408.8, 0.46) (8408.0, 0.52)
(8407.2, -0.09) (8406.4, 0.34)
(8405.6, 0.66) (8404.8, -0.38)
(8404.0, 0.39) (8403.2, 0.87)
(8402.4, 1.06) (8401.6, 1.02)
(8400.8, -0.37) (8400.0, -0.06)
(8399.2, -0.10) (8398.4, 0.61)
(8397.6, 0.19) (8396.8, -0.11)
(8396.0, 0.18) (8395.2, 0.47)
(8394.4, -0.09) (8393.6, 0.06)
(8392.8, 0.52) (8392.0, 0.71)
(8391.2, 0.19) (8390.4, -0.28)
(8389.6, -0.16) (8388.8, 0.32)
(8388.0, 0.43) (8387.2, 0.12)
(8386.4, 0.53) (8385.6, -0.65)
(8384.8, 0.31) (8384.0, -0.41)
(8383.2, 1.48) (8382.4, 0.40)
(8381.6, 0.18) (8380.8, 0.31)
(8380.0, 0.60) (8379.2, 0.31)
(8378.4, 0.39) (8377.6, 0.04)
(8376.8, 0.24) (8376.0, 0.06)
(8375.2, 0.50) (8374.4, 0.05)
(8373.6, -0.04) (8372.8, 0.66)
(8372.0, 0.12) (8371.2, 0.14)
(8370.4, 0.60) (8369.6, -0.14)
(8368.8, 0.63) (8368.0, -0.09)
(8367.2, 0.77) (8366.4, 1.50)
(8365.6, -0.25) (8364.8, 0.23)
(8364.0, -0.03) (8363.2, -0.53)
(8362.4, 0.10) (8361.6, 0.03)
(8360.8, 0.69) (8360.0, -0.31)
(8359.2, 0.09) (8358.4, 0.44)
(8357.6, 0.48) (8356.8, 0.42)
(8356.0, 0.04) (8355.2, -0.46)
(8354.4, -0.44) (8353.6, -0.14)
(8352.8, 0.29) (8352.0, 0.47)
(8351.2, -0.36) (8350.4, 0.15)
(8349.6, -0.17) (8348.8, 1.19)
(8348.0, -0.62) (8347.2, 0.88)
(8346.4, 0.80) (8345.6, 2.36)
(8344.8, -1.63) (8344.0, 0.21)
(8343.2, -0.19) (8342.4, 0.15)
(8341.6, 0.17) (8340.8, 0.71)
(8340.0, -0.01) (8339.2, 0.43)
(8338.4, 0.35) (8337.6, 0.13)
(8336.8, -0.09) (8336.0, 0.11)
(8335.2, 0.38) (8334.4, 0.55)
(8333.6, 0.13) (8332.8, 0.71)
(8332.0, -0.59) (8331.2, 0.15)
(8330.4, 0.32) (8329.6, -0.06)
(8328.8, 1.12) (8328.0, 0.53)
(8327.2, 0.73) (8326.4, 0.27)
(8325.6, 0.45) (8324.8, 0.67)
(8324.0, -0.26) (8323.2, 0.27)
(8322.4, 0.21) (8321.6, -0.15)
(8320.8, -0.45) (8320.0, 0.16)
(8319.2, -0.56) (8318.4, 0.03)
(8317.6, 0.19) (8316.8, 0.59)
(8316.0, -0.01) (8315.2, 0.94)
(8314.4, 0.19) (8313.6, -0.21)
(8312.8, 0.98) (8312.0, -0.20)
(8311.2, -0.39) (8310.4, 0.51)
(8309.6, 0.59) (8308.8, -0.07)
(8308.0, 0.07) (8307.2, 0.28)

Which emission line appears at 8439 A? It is H-gamma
